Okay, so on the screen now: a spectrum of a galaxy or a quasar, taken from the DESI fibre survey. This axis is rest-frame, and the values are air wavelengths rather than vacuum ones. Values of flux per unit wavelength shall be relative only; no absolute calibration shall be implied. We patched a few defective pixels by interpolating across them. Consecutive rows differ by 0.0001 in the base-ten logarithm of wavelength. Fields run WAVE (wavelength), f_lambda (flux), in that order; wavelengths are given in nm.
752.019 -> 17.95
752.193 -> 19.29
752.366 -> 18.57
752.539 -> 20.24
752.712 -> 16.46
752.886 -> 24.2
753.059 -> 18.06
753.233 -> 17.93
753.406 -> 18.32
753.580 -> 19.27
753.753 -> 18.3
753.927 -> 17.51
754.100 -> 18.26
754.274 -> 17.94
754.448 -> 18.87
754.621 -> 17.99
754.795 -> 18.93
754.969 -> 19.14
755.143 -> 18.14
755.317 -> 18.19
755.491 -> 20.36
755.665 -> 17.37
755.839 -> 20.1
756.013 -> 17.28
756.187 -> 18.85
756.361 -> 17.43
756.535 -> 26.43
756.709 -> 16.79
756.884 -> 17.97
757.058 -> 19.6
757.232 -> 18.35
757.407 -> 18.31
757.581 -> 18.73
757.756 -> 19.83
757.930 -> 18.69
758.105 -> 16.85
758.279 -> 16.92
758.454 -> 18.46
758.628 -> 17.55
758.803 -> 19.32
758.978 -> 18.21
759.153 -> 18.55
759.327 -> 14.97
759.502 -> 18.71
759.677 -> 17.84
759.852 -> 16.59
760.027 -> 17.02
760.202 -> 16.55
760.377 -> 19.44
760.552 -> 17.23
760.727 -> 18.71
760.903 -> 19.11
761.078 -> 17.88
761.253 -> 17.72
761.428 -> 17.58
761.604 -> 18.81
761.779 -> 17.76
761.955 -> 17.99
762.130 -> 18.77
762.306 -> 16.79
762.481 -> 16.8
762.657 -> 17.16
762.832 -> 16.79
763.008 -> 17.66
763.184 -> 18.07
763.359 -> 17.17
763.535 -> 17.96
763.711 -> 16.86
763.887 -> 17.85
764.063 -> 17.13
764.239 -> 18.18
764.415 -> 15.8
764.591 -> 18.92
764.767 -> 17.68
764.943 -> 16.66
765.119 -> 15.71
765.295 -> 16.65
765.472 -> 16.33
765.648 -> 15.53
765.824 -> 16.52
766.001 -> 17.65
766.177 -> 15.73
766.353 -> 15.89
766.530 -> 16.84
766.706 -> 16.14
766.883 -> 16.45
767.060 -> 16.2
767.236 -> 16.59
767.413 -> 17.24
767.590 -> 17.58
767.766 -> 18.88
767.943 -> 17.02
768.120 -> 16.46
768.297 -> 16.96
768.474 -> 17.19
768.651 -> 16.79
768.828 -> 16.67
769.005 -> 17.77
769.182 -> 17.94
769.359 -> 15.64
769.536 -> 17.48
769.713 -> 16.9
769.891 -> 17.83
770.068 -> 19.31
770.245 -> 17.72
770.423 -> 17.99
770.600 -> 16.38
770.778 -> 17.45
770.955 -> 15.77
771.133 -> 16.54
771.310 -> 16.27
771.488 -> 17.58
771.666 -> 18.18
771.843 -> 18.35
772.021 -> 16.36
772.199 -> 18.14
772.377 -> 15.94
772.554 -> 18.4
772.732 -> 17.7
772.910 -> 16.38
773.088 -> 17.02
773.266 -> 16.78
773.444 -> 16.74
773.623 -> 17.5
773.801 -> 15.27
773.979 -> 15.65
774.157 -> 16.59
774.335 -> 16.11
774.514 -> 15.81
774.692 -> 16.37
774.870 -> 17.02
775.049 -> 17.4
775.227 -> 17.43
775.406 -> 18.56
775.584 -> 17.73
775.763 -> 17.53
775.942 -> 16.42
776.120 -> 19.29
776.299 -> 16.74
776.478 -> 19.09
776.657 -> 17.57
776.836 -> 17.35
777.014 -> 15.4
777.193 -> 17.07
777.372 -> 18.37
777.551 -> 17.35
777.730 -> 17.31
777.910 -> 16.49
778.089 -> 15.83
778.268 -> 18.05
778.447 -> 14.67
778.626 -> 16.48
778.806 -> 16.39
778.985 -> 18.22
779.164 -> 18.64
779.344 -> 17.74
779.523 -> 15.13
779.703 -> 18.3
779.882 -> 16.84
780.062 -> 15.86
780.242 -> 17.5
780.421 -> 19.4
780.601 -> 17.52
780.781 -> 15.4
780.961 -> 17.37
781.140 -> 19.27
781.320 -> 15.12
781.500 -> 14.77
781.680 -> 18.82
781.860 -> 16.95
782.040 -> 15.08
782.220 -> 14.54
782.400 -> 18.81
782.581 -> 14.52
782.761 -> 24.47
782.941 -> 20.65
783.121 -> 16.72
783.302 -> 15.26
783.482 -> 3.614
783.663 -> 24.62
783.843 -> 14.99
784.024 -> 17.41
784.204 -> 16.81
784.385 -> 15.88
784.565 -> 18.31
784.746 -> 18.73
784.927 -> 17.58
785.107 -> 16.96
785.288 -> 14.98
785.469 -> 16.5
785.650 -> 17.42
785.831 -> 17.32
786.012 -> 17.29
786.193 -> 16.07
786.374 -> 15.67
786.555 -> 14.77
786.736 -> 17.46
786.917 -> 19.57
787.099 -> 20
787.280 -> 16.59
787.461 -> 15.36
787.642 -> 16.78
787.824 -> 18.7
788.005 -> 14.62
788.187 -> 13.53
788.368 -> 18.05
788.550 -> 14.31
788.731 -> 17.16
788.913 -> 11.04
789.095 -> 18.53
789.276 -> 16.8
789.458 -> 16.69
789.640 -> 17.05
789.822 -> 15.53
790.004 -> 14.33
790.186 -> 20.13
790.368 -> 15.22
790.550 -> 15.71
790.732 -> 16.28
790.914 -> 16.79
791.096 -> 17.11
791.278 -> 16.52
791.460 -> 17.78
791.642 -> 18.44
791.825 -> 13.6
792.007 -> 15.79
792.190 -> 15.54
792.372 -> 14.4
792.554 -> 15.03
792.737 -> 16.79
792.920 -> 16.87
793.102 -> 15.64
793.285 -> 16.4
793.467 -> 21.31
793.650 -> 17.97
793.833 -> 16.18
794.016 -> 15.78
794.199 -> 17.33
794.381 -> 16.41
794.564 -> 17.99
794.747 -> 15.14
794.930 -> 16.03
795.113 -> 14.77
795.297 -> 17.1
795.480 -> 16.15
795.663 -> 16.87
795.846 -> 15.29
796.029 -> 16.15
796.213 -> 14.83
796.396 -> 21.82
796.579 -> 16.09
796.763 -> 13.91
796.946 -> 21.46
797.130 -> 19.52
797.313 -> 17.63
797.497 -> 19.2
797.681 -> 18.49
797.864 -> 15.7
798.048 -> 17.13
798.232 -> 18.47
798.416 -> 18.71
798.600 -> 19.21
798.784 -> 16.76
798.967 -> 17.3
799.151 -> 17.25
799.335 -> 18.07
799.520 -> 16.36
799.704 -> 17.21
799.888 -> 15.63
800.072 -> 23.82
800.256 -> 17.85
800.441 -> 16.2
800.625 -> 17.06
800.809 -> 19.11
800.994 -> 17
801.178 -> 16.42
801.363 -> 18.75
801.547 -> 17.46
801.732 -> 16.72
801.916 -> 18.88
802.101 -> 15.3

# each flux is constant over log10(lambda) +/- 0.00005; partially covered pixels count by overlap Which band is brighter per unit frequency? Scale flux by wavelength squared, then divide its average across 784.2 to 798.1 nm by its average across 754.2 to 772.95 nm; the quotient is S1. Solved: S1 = 1.02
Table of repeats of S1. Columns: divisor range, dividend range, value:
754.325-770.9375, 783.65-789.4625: 1.01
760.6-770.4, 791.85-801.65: 1.08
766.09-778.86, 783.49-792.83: 1.01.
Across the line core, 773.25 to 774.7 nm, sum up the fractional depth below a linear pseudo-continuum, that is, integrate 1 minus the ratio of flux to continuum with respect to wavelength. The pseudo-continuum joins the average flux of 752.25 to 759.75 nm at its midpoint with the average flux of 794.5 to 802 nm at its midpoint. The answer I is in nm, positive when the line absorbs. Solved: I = 0.15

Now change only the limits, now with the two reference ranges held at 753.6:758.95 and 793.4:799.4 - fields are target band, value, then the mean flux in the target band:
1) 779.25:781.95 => 0.115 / 17.1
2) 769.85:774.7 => 0.293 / 17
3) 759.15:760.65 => 0.091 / 17.4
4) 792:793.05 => 0.103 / 15.7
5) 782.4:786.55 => 0.189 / 16.9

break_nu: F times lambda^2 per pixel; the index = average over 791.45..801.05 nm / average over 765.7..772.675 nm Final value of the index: 1.07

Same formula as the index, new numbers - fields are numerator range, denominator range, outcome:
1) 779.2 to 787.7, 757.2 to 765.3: 1.01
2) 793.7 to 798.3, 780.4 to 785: 1.04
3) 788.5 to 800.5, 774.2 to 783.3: 1.02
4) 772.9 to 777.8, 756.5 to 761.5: 0.98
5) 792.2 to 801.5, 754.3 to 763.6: 1.05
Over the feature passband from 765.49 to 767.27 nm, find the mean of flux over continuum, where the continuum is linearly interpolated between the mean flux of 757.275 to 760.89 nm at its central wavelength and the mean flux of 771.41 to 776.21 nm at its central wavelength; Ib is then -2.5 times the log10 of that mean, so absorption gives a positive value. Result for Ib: 0.08 mag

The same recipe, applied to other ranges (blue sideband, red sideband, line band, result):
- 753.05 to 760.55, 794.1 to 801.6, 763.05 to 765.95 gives 0.068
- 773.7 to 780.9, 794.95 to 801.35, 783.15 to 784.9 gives 0.062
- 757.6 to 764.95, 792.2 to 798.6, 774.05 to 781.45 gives 0.017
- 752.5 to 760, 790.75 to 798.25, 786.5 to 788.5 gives 0.020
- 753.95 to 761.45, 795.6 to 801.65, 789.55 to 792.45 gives 0.097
